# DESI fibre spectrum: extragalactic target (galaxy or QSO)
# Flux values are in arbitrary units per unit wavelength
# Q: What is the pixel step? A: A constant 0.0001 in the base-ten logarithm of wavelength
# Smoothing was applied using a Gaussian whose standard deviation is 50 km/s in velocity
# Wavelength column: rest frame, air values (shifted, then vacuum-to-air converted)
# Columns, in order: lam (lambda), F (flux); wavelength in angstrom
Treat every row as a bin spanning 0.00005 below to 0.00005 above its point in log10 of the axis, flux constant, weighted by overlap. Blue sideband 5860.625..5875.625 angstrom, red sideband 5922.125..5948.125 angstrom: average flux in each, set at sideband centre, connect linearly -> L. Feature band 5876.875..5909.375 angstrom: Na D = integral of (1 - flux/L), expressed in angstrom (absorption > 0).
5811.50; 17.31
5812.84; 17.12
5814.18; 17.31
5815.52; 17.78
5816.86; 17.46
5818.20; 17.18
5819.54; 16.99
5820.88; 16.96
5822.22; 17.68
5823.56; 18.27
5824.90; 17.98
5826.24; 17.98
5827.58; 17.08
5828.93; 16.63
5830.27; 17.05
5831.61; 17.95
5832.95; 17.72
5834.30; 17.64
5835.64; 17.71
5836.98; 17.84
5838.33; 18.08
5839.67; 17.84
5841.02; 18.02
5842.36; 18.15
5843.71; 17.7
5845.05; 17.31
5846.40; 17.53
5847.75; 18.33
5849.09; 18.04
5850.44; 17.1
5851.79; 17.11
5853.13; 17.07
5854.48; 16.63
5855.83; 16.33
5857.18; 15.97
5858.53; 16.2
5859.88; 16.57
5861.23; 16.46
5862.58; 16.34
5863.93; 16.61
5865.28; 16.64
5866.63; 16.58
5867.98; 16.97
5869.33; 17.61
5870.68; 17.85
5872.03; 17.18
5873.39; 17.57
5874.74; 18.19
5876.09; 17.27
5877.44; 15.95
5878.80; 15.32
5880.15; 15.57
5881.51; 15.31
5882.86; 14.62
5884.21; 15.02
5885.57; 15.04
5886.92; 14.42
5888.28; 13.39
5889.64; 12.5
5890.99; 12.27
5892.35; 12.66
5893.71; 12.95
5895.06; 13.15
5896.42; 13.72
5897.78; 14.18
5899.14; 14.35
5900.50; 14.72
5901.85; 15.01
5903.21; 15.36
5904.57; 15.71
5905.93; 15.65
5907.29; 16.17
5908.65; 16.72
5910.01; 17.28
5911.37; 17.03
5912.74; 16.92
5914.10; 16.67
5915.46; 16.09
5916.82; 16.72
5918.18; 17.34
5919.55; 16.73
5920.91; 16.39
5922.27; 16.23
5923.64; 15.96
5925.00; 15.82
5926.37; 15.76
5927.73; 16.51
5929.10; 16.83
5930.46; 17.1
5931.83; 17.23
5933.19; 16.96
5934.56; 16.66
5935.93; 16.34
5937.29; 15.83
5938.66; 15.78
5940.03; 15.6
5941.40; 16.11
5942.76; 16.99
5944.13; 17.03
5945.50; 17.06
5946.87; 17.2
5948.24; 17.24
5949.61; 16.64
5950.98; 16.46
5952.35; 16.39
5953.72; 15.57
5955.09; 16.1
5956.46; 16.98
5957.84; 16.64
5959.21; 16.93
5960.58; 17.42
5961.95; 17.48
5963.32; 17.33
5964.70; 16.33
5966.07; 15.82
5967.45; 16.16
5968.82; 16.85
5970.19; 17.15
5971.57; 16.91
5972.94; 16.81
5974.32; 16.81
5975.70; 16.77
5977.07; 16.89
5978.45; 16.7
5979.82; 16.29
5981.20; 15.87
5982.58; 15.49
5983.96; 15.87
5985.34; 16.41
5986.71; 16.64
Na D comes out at 4.4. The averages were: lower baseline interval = 17.1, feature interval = 14.6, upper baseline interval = 16.5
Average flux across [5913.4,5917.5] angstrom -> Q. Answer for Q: 16.5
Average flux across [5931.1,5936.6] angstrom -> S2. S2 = 16.8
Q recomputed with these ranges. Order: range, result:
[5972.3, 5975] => 16.8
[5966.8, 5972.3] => 16.8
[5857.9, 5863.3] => 16.4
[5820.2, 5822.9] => 17.3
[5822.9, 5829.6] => 17.6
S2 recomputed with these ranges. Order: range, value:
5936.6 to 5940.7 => 15.7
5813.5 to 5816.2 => 17.5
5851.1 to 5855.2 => 16.9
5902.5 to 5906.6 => 15.6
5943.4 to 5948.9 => 17.1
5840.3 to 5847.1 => 17.7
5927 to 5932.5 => 16.9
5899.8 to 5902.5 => 14.9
